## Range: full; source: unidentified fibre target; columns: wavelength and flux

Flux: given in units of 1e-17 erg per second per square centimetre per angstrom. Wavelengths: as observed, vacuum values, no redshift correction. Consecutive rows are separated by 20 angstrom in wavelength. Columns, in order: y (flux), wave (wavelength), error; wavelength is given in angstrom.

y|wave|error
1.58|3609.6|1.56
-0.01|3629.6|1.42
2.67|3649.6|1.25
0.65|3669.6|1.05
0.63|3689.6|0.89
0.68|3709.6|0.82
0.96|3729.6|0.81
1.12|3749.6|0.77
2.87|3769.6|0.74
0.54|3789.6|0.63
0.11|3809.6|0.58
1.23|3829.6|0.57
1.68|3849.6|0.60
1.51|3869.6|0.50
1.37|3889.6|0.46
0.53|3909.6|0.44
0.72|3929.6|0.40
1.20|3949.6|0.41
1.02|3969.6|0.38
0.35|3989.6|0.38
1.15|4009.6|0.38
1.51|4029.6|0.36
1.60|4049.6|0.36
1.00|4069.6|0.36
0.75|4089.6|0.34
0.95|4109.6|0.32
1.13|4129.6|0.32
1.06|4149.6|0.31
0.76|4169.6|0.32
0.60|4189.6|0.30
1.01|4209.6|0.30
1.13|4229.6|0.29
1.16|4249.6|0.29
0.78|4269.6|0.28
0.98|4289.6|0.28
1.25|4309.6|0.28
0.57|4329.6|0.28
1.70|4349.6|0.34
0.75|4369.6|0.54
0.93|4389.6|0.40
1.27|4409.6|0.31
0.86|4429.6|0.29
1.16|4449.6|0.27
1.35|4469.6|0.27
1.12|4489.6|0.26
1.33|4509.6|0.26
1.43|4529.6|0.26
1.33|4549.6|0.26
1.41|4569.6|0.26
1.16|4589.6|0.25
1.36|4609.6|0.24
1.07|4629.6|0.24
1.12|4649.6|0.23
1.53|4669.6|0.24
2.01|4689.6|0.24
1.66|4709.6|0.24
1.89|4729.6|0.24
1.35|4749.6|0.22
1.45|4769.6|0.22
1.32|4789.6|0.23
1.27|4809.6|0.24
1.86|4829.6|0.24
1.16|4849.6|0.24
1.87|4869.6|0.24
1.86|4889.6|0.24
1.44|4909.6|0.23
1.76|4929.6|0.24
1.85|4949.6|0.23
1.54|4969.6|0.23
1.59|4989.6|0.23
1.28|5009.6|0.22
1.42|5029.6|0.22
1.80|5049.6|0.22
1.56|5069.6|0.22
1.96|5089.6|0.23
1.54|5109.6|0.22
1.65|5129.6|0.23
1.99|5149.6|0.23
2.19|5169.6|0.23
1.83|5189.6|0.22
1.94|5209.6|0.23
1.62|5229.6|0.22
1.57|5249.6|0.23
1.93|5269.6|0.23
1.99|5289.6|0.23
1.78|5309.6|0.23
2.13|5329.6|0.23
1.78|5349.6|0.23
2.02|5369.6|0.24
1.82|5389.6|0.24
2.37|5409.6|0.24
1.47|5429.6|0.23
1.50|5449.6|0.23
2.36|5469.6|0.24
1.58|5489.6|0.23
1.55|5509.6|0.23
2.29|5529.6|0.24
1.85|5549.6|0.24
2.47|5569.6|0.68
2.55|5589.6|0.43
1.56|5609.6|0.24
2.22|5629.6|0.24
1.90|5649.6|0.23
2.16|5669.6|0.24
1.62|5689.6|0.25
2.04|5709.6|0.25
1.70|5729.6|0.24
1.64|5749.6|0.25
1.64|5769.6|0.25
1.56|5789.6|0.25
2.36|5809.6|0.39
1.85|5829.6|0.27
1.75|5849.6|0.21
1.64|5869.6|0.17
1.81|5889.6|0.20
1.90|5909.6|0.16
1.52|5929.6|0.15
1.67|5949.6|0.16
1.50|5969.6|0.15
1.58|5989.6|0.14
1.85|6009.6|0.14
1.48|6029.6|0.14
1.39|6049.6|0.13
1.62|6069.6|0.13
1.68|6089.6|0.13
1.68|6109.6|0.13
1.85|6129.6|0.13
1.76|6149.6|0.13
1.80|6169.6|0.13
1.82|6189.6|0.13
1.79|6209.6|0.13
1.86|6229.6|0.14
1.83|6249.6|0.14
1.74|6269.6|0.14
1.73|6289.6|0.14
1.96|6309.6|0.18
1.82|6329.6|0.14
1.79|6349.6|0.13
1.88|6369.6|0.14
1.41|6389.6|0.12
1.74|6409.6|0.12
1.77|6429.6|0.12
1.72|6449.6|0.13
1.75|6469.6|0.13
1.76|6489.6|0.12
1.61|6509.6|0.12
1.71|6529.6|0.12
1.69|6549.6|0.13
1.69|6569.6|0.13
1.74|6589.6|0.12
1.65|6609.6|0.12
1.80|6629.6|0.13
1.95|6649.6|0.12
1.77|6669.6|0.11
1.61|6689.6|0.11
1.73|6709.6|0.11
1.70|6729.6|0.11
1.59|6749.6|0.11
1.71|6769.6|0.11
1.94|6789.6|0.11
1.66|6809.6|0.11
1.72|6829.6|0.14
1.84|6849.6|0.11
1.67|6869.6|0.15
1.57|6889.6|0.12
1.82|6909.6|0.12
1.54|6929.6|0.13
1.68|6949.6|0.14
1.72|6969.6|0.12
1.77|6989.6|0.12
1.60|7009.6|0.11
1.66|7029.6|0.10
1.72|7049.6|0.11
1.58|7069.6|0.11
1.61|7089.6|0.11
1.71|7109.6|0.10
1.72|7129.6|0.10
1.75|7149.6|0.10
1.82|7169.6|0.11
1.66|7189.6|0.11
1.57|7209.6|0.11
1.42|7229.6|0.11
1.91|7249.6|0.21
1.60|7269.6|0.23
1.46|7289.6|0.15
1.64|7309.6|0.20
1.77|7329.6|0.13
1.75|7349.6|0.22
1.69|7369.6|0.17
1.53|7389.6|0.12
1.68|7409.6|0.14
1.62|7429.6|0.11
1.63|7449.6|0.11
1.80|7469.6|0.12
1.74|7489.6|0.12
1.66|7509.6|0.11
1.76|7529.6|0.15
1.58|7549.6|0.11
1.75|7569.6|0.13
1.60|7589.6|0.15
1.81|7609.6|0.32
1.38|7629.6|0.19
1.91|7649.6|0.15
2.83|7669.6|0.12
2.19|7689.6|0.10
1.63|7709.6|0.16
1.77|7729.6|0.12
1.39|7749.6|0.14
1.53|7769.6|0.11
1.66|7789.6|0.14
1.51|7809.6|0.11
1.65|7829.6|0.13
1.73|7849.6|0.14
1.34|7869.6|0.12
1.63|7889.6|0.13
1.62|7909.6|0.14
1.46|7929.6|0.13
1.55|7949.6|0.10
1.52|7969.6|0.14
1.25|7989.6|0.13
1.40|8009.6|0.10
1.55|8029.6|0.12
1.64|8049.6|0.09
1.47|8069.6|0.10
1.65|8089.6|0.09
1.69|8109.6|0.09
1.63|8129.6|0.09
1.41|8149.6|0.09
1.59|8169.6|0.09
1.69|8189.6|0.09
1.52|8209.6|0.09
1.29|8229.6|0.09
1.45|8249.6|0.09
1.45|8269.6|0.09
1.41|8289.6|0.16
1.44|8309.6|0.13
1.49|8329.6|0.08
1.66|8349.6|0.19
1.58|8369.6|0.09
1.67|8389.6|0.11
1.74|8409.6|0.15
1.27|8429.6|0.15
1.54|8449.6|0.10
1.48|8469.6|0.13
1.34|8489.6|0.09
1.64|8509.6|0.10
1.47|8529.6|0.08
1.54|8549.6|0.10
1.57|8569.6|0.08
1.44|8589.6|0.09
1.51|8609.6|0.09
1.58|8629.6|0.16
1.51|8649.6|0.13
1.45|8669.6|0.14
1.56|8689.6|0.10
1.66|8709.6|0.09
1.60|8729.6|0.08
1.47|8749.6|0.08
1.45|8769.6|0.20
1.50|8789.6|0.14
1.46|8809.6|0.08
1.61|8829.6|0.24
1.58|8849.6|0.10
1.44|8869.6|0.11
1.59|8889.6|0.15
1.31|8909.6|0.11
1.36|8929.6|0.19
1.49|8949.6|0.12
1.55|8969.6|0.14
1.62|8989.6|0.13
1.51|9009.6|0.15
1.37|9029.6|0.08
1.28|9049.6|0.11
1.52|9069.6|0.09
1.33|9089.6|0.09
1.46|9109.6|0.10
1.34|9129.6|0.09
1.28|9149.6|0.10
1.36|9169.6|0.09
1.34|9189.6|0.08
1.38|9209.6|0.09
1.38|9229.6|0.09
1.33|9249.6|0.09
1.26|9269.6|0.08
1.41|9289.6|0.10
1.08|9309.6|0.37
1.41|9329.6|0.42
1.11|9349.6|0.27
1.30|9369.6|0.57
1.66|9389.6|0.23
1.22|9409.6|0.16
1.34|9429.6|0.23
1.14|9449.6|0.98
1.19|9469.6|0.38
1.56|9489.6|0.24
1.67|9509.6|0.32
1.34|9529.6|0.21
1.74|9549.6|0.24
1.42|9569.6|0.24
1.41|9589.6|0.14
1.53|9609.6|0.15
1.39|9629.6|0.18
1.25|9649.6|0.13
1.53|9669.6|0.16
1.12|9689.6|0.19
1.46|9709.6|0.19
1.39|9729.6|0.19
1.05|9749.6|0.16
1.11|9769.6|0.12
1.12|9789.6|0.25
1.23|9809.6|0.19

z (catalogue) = 0.17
